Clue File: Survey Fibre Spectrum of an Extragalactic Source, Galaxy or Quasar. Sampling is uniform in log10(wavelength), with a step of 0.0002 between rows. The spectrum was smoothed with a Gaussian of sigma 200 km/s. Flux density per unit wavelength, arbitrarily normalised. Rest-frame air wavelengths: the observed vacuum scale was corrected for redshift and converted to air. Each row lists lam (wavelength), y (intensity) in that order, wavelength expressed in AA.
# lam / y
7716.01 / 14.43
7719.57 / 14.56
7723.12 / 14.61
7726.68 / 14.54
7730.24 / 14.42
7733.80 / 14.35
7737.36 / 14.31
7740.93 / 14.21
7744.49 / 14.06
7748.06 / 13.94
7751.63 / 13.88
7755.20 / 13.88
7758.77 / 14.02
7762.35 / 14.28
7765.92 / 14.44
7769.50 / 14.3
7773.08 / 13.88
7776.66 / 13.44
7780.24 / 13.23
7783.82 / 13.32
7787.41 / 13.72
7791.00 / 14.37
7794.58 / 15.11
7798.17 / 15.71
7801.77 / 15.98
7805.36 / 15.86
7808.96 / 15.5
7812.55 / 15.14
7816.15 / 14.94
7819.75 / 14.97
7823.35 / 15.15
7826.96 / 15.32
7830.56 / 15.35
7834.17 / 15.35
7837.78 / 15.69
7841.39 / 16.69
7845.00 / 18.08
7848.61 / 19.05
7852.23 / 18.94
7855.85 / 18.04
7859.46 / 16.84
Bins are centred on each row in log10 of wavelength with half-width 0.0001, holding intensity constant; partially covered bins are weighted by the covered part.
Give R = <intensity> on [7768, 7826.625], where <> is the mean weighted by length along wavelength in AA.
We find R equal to 14.7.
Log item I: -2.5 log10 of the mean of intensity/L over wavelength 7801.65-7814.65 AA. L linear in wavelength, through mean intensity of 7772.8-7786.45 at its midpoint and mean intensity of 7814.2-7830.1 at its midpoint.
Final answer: -0.073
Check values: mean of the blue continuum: 13.4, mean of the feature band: 15.6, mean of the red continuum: 15.1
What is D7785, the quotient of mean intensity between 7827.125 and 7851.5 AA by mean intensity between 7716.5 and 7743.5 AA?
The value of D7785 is 1.2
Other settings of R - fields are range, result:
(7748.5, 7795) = 14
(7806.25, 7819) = 15.2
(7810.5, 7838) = 15.2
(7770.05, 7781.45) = 13.6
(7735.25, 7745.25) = 14.2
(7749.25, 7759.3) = 13.9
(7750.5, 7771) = 14.1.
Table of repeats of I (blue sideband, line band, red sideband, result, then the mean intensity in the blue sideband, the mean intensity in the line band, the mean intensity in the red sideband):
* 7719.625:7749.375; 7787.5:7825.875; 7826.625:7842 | 0.00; 14.3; 15.2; 15.6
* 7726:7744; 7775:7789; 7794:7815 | 0.13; 14.3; 13.4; 15.6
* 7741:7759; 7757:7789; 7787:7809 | 0.06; 14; 13.8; 15.2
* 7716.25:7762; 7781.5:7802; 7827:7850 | 0.07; 14.2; 14.6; 16.6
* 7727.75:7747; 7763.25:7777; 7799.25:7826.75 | 0.05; 14.3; 14.1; 15.4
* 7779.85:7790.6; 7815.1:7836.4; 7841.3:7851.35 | 0.10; 13.6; 15.2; 18.2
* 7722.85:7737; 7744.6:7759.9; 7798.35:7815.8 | 0.06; 14.4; 13.9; 15.6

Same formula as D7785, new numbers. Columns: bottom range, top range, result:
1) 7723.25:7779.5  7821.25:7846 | 1.12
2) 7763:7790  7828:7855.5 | 1.23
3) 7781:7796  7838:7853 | 1.27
